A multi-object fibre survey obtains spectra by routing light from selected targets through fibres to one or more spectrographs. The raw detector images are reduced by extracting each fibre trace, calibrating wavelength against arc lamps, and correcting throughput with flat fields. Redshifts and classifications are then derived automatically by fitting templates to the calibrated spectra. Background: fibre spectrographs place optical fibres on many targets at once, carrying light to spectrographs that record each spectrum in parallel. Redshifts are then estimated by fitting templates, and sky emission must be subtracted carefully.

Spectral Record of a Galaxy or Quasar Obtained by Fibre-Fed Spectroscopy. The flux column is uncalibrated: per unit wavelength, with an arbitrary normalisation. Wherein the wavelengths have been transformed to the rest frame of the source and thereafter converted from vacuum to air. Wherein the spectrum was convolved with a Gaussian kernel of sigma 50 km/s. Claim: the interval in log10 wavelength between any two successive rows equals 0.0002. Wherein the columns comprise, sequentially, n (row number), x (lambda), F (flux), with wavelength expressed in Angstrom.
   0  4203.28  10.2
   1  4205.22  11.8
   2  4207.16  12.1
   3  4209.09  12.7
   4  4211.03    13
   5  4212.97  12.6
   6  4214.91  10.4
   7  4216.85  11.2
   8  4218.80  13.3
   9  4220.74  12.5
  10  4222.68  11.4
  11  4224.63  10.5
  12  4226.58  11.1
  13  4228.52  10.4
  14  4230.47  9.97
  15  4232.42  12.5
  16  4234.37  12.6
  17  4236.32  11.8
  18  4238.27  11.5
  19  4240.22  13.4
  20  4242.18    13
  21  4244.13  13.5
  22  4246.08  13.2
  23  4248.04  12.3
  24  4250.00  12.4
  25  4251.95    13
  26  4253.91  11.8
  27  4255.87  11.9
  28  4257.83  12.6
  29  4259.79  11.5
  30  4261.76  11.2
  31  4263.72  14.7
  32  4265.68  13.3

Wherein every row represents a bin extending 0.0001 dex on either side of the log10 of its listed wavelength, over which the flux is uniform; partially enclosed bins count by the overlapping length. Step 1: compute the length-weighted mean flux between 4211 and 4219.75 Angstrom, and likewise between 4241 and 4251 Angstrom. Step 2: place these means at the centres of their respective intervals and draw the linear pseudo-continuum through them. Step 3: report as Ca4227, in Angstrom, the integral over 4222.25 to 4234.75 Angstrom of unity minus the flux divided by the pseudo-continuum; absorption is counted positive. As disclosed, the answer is 1.26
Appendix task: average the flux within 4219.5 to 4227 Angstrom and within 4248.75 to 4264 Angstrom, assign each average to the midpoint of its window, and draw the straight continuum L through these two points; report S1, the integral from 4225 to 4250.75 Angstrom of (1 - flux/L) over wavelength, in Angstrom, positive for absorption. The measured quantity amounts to -0.56 Angstrom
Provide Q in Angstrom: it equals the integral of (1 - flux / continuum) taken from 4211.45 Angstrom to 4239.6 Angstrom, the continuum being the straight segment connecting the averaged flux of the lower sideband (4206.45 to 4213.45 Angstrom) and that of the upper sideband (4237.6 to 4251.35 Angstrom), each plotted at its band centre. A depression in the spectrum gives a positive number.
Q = 2.4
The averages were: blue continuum 12.6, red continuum 12.8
